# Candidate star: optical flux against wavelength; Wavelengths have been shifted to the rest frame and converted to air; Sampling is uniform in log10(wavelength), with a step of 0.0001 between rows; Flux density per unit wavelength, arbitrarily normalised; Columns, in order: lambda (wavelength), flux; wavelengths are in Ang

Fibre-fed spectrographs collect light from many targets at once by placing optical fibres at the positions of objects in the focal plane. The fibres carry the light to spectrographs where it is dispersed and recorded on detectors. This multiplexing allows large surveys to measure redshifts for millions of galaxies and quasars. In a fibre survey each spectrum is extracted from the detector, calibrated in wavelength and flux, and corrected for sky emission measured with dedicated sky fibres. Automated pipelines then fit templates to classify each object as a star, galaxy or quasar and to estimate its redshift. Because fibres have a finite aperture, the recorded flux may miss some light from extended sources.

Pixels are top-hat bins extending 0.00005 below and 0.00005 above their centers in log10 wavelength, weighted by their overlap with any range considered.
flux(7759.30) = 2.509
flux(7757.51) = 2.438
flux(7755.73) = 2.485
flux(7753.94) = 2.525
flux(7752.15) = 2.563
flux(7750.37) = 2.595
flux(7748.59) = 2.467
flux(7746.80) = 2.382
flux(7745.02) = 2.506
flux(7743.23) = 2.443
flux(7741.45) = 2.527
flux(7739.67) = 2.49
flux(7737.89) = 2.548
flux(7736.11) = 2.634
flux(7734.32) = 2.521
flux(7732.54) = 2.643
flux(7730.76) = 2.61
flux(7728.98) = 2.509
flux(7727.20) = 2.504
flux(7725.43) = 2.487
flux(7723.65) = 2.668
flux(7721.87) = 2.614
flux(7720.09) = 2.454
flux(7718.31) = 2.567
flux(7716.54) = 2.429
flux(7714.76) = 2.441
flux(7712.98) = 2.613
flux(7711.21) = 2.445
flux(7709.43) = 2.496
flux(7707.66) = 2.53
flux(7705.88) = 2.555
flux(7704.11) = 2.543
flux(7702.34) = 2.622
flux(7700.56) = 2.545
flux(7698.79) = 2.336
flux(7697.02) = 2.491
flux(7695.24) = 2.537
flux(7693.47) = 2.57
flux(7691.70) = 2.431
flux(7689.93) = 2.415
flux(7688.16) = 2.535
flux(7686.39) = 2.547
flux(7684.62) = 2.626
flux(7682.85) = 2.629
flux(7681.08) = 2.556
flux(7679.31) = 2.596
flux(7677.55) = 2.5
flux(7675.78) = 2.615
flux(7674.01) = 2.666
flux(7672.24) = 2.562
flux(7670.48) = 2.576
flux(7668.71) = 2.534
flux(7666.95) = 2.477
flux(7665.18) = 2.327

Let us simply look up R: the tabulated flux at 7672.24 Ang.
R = 2.562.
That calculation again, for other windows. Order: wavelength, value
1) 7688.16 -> 2.535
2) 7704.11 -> 2.543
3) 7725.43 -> 2.487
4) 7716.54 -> 2.429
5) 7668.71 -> 2.534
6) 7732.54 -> 2.643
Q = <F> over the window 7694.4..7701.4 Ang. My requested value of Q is 2.48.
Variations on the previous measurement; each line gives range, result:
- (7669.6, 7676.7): 2.6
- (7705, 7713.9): 2.53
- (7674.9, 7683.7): 2.58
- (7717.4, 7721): 2.51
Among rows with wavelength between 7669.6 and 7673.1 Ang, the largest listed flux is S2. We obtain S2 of 2.576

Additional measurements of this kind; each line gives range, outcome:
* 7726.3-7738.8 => 2.643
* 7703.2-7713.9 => 2.613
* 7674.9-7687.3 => 2.629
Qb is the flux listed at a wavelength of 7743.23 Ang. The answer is 2.443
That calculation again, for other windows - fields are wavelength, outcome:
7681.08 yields 2.556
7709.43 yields 2.496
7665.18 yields 2.327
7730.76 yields 2.61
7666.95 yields 2.477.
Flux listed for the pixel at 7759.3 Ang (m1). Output 2.509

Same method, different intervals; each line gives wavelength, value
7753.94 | 2.525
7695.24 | 2.537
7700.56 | 2.545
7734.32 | 2.521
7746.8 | 2.382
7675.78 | 2.615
